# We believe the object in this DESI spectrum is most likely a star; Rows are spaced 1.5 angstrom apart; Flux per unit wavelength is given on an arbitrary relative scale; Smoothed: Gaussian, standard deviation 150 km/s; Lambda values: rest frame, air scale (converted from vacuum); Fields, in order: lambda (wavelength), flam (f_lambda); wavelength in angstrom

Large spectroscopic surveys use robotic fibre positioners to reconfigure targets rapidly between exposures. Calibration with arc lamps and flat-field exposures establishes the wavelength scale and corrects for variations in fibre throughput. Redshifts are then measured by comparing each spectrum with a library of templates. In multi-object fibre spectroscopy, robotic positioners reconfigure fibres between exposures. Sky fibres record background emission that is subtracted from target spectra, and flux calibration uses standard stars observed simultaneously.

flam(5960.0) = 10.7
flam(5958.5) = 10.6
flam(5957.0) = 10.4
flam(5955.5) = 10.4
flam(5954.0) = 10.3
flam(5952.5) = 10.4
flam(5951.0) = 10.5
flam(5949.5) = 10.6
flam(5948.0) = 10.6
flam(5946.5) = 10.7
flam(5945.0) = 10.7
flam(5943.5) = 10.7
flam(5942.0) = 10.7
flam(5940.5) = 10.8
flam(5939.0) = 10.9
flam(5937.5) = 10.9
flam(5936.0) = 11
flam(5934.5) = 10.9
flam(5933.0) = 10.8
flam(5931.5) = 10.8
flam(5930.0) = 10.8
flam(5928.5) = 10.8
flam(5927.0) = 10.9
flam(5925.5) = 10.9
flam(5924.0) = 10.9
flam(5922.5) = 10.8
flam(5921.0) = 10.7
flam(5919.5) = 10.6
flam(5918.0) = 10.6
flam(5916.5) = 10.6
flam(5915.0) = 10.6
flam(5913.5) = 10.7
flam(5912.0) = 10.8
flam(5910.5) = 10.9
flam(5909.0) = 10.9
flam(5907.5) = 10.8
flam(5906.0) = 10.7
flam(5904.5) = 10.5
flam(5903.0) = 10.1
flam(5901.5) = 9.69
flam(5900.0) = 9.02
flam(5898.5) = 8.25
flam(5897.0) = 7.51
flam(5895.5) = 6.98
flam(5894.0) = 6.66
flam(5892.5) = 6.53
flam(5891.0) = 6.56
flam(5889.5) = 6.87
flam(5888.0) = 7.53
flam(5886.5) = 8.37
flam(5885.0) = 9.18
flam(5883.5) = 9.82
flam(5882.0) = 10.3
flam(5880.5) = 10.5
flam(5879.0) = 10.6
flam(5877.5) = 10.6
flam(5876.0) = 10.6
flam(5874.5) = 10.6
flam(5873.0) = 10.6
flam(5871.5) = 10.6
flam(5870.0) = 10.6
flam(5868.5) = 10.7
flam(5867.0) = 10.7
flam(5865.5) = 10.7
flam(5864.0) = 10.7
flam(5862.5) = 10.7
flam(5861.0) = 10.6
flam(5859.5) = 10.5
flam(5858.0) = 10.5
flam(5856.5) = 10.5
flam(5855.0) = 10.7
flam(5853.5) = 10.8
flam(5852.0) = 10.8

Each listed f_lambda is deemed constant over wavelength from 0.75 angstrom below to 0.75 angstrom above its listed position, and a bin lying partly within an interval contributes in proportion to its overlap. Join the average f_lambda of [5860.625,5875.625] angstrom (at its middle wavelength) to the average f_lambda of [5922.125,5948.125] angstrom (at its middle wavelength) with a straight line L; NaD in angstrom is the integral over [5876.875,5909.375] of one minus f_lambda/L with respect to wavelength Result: 5.3 angstrom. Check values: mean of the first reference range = 10.6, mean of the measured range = 8.97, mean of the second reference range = 10.8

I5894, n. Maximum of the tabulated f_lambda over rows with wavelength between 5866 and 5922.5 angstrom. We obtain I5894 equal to 10.9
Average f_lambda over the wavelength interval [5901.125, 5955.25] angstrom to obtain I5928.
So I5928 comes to 10.7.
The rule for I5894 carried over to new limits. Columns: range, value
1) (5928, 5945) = 11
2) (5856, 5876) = 10.7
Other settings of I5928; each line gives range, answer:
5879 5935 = 9.73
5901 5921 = 10.6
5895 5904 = 8.69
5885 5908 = 8.4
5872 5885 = 10.4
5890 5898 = 6.89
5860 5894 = 9.66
